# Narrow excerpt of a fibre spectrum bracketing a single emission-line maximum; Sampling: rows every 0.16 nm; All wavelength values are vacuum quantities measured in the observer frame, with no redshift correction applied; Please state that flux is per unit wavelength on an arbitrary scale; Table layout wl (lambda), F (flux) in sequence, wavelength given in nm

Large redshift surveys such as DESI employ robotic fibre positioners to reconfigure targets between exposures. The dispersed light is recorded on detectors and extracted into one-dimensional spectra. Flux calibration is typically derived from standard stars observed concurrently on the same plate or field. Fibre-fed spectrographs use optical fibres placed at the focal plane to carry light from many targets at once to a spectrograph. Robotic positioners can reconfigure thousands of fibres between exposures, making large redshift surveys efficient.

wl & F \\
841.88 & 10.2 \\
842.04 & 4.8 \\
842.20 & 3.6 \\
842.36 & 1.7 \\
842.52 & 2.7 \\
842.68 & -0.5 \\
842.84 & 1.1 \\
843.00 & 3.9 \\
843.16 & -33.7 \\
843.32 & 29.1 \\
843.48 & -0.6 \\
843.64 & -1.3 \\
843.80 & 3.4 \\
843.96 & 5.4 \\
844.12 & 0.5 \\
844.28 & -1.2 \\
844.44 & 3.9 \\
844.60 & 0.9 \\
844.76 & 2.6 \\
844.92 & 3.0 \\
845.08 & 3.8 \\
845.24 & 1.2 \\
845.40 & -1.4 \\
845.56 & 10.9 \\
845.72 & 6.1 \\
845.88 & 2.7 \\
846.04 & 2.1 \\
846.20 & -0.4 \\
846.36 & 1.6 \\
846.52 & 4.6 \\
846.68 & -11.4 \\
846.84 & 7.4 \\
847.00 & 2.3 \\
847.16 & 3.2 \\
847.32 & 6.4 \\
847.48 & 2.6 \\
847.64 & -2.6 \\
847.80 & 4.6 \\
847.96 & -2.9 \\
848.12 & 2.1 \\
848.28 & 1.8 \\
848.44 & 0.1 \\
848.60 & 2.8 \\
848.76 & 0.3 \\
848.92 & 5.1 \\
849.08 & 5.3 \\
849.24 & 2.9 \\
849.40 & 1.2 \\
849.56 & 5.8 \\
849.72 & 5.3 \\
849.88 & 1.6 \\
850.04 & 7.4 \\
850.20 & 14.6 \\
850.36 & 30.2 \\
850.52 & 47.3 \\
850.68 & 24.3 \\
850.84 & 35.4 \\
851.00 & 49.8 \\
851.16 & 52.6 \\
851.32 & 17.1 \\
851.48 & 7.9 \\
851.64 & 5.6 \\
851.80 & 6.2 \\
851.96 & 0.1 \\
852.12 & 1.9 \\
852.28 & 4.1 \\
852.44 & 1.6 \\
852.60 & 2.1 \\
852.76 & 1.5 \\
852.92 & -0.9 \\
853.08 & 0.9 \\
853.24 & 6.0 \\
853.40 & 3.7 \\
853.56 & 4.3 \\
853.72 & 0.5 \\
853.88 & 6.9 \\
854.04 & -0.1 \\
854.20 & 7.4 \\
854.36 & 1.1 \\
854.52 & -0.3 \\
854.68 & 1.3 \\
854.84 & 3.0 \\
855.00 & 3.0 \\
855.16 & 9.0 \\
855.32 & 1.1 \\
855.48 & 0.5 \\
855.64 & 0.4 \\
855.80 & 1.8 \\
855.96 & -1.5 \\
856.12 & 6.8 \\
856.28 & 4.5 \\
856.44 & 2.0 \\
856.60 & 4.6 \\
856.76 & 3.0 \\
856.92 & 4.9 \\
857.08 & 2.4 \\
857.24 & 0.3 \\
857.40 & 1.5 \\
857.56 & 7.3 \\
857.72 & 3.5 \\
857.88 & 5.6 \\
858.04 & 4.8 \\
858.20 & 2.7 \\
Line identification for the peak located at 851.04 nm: [O II] 3727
